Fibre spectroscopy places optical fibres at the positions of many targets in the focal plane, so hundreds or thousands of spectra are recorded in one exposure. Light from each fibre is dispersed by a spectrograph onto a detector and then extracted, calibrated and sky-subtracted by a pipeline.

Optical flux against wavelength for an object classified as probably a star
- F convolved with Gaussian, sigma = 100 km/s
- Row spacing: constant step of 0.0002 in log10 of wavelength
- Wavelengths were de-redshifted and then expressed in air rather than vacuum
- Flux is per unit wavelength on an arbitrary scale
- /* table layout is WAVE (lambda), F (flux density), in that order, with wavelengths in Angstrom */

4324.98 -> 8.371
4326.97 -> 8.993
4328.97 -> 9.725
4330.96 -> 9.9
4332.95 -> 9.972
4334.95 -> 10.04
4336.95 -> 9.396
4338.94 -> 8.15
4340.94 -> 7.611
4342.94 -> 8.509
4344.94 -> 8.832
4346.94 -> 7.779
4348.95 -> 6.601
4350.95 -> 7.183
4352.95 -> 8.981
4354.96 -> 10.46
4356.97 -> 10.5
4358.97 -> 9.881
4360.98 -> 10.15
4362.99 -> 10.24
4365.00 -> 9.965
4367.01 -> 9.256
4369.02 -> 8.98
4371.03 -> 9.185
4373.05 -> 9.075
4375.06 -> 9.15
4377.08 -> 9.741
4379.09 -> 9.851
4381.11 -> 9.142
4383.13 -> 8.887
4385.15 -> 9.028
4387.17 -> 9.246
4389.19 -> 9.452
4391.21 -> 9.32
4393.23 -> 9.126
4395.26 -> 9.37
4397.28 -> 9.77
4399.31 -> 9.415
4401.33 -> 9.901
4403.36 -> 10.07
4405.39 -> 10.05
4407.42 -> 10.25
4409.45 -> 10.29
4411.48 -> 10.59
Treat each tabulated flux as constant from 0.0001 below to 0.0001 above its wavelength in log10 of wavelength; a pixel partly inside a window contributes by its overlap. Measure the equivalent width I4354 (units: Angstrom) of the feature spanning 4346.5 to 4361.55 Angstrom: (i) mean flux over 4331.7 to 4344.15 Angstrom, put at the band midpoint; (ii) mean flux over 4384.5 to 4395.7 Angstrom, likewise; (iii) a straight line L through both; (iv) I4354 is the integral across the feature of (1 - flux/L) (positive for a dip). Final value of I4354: 0.2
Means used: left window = 8.97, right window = 9.26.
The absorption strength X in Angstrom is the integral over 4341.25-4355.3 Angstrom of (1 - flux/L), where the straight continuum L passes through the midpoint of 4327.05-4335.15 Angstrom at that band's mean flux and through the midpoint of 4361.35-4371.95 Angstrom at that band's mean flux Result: 2.2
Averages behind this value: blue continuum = 9.79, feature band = 8.2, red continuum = 9.57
